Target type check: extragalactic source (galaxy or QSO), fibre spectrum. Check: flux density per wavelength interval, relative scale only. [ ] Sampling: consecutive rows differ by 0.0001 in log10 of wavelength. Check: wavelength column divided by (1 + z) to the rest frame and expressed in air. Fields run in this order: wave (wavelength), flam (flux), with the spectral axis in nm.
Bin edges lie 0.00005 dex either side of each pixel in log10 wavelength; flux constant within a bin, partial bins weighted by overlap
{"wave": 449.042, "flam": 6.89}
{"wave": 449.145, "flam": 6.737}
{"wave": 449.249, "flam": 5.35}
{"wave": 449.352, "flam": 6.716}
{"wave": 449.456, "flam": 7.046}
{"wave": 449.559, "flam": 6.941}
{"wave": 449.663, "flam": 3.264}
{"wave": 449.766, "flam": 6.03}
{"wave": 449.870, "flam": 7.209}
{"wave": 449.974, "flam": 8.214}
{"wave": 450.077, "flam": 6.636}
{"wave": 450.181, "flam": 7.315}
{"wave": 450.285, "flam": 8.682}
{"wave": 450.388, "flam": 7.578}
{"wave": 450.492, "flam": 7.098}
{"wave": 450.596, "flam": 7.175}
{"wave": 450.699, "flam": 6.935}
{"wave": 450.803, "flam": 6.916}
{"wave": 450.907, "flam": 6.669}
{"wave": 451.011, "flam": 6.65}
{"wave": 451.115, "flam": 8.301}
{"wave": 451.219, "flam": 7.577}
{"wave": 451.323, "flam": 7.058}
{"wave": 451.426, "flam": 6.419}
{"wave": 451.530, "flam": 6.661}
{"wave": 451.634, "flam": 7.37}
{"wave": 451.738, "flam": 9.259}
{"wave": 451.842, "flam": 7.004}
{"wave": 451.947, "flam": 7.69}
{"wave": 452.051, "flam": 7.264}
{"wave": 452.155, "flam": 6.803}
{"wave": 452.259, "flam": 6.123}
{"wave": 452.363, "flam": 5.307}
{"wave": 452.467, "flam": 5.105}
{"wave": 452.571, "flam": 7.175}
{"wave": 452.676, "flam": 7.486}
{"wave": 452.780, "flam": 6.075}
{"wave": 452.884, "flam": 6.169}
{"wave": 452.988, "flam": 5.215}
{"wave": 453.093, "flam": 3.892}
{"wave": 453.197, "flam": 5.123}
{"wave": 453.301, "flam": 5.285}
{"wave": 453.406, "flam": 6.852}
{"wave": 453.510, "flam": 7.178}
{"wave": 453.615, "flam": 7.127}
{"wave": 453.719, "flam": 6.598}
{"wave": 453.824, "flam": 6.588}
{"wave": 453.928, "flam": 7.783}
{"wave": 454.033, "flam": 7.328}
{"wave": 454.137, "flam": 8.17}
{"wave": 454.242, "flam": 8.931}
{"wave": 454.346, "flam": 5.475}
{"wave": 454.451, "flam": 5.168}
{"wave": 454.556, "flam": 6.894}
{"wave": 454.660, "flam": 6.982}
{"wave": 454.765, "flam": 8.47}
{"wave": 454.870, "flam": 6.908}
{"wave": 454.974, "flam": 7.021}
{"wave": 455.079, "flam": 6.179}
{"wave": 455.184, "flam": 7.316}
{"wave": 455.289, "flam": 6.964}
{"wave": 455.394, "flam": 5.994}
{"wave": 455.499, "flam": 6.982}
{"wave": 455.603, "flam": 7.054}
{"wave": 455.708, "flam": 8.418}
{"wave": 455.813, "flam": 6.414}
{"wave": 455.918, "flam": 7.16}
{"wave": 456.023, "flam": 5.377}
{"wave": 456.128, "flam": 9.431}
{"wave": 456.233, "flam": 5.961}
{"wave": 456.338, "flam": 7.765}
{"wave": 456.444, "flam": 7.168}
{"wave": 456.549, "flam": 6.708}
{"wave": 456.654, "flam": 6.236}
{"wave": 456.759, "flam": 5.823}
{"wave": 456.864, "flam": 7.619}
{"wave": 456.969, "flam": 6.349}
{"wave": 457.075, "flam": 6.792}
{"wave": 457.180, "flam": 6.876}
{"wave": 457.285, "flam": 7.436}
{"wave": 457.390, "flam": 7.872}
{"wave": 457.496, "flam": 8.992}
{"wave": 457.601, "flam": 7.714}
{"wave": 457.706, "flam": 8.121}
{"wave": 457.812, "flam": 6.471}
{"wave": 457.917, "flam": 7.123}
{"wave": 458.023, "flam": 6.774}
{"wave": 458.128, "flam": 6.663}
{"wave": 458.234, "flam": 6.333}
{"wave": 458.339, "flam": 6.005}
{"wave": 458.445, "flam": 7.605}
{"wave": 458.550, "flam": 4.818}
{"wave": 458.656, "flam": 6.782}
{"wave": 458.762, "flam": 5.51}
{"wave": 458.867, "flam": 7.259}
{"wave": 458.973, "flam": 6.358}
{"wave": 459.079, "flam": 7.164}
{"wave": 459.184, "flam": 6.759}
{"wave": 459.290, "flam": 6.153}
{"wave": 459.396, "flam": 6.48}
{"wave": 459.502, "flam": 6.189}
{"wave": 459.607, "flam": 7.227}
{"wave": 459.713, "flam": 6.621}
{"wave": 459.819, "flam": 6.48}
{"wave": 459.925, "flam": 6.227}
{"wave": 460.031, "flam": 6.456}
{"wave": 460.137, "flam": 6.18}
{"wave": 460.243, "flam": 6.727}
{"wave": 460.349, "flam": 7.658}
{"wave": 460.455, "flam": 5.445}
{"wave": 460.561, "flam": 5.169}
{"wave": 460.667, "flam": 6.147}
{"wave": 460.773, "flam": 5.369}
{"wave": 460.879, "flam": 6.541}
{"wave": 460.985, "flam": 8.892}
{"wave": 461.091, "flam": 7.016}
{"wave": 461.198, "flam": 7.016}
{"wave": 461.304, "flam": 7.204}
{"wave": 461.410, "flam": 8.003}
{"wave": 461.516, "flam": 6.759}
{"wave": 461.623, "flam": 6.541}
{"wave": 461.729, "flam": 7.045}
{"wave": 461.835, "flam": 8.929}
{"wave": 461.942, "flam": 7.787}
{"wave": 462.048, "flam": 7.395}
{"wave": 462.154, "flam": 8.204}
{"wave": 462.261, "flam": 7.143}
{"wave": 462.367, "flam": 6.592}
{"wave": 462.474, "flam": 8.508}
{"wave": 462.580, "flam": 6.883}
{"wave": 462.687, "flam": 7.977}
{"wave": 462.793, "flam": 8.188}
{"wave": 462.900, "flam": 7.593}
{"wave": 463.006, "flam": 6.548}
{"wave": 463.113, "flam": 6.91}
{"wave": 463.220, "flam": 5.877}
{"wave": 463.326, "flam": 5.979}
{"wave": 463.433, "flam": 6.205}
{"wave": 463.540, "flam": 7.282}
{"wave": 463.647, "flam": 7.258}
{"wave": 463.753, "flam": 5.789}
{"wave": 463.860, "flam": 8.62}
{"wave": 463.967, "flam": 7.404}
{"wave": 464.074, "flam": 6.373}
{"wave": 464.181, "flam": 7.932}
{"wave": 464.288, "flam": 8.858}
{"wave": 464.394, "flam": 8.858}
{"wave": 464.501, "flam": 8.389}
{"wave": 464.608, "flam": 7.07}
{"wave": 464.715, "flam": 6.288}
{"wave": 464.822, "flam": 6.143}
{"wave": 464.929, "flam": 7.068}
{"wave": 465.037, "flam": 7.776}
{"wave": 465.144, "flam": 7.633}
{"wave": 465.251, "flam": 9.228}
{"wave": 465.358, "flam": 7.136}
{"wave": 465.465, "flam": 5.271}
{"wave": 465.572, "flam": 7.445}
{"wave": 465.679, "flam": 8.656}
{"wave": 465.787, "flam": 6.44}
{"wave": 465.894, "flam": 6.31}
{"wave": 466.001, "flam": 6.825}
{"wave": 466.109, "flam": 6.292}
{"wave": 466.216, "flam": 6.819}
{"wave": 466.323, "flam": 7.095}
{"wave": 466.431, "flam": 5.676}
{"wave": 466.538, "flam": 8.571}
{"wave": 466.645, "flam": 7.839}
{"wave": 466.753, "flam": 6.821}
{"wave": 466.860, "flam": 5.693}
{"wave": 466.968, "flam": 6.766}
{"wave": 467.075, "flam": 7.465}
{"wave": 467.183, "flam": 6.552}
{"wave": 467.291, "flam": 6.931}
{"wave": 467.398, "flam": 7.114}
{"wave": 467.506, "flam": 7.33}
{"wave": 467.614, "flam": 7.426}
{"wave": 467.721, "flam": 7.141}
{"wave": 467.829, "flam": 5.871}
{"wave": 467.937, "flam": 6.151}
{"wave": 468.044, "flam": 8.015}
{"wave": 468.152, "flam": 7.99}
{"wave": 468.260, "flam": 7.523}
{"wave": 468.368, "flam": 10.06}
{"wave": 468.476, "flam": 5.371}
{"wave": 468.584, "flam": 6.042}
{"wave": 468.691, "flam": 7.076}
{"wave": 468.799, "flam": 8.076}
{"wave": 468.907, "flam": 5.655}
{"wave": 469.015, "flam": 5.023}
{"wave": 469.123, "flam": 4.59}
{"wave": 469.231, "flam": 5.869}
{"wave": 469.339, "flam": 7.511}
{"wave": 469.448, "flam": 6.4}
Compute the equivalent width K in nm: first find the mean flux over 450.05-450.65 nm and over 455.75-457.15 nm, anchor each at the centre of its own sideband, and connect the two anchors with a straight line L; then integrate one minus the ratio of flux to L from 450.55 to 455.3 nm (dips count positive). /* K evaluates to 0.26 nm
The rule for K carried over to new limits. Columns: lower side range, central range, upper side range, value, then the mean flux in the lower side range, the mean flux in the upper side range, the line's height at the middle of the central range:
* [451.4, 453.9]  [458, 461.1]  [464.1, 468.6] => 0.16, 6.5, 7.19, 6.85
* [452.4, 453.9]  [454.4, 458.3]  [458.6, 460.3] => -0.41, 6.15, 6.53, 6.35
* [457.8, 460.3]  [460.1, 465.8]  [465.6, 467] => -0.38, 6.52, 6.92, 6.73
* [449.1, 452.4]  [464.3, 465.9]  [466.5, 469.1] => -0.09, 6.94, 6.98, 6.98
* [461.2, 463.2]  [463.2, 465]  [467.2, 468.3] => 0.04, 7.42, 7.12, 7.32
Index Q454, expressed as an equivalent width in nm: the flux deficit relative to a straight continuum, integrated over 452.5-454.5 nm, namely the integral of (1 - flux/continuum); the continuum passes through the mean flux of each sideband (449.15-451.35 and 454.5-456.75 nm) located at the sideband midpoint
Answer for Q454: 0.13 nm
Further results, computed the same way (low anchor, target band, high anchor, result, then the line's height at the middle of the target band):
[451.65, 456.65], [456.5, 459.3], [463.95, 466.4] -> 0.05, 6.95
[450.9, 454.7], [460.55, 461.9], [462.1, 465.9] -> 0.02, 7.15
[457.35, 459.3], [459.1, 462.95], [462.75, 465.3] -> 0.05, 7.07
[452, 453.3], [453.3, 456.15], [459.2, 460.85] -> -0.45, 6.05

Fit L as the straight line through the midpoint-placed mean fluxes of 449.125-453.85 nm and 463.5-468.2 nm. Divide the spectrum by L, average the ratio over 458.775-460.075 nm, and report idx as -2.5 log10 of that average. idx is 0.06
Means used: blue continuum 6.69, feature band 6.58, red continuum 7.17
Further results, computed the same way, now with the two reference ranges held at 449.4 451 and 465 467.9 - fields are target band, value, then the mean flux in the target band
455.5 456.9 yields -0.008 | 7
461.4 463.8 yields -0.027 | 7.18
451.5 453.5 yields 0.081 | 6.43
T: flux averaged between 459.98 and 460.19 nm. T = 6.31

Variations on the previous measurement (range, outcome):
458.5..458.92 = 6.1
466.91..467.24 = 6.9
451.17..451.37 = 7.32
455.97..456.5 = 7.13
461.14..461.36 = 7.11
